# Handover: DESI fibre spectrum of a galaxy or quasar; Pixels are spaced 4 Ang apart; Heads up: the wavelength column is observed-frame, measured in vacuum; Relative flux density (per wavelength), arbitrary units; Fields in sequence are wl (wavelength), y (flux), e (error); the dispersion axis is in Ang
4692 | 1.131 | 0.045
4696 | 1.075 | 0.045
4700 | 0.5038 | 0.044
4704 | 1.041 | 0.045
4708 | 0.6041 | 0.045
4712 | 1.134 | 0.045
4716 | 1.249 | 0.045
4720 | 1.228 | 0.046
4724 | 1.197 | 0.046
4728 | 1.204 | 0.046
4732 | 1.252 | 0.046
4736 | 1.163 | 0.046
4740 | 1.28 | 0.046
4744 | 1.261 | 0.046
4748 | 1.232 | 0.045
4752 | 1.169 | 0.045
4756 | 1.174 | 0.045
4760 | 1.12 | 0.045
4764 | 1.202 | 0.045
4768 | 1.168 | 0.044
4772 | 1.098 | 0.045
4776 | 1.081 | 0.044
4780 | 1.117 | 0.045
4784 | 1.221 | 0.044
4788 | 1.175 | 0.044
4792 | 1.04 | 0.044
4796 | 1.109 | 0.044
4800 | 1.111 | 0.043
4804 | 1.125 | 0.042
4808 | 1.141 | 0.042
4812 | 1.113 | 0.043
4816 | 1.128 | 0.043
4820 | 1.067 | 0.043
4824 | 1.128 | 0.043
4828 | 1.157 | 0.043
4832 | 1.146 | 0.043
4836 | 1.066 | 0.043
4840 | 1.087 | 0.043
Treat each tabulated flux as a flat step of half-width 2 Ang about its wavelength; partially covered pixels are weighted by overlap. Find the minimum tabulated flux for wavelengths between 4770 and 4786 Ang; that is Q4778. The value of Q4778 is 1.081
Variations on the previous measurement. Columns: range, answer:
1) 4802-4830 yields 1.067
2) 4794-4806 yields 1.109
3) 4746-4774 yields 1.098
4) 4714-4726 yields 1.197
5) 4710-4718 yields 1.134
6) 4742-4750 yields 1.232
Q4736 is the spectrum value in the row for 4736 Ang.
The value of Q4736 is 1.163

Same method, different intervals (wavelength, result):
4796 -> 1.109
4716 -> 1.249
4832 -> 1.146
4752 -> 1.169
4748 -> 1.232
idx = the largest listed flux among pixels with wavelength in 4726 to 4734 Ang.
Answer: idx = 1.252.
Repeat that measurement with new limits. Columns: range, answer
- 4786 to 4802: 1.175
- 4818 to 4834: 1.157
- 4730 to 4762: 1.28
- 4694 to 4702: 1.075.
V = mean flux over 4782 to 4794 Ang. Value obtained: 1.15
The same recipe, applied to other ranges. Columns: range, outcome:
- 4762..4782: 1.13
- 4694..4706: 0.873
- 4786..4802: 1.11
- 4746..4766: 1.18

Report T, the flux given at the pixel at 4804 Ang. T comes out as 1.125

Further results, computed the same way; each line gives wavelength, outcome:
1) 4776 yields 1.081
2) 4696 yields 1.075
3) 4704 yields 1.041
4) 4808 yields 1.141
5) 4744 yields 1.261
